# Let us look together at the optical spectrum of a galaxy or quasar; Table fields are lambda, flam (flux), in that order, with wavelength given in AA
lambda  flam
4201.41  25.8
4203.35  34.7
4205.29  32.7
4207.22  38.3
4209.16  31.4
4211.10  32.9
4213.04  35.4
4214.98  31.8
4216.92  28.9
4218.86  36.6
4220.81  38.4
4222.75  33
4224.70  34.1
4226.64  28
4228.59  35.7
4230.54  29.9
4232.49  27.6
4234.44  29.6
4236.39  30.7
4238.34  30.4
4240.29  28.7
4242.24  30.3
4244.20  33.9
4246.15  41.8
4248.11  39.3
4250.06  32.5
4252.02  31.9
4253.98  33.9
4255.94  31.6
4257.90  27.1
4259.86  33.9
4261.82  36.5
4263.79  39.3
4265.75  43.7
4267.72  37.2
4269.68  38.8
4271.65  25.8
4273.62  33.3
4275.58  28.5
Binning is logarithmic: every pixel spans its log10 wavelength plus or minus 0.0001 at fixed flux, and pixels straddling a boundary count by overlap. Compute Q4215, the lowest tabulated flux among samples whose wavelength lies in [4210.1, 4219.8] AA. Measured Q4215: 28.9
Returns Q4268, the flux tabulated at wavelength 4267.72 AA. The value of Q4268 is 37.2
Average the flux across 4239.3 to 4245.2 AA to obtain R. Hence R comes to 31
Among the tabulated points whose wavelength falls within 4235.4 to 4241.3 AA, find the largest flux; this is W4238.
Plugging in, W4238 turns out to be 30.7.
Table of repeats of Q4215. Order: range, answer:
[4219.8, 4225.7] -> 33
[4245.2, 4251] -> 32.5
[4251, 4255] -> 31.9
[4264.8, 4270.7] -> 37.2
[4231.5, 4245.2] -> 27.6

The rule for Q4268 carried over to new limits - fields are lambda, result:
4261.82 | 36.5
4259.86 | 33.9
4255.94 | 31.6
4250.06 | 32.5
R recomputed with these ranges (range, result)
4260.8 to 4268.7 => 39.1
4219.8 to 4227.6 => 33.4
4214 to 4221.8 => 33.9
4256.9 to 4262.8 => 32.5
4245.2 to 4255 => 35.8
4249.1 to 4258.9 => 31.4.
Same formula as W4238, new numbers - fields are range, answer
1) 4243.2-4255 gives 41.8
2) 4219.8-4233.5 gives 38.4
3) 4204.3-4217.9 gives 38.3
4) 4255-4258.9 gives 31.6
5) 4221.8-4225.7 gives 34.1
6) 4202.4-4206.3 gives 34.7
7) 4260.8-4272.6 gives 43.7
